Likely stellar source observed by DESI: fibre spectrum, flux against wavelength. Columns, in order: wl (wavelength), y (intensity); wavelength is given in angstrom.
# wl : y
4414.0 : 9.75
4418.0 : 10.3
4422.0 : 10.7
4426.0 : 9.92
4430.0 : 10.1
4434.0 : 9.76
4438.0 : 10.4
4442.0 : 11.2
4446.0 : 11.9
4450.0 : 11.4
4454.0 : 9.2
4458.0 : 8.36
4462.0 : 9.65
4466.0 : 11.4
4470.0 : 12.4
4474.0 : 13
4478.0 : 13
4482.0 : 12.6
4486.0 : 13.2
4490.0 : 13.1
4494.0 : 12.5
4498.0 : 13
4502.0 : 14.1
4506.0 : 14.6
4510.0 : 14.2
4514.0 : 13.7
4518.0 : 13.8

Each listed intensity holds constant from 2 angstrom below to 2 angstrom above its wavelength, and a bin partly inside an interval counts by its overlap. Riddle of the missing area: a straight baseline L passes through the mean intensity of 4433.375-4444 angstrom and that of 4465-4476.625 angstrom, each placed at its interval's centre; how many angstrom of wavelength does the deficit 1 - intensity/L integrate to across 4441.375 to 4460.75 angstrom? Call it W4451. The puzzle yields 1.52 angstrom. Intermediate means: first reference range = 10.5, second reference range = 12.4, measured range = 10.3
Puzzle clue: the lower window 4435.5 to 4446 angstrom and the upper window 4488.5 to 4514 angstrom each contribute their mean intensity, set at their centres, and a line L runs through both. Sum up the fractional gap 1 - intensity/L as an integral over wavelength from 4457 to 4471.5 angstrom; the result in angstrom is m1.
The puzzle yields 1.8 angstrom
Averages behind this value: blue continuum 11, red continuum 13.6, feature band 10.5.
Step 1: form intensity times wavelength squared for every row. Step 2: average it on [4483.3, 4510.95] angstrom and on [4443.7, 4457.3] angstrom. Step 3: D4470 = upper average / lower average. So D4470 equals 1.30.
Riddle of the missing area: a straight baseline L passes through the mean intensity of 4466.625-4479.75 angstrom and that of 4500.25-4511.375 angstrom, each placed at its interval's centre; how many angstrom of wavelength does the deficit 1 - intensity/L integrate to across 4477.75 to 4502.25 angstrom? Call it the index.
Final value 0.90 angstrom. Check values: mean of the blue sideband 12.6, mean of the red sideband 14.3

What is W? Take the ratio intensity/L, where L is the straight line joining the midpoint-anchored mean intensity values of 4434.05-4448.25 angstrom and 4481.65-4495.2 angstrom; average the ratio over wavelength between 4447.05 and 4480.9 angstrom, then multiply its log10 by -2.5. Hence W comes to 0.08 mag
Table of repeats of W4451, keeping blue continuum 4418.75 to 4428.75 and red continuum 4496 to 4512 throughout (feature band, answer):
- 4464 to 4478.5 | 0.1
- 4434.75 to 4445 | 0.2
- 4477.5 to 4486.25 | 0.1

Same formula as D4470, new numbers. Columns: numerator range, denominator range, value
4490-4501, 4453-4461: 1.49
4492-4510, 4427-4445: 1.35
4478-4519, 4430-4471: 1.31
